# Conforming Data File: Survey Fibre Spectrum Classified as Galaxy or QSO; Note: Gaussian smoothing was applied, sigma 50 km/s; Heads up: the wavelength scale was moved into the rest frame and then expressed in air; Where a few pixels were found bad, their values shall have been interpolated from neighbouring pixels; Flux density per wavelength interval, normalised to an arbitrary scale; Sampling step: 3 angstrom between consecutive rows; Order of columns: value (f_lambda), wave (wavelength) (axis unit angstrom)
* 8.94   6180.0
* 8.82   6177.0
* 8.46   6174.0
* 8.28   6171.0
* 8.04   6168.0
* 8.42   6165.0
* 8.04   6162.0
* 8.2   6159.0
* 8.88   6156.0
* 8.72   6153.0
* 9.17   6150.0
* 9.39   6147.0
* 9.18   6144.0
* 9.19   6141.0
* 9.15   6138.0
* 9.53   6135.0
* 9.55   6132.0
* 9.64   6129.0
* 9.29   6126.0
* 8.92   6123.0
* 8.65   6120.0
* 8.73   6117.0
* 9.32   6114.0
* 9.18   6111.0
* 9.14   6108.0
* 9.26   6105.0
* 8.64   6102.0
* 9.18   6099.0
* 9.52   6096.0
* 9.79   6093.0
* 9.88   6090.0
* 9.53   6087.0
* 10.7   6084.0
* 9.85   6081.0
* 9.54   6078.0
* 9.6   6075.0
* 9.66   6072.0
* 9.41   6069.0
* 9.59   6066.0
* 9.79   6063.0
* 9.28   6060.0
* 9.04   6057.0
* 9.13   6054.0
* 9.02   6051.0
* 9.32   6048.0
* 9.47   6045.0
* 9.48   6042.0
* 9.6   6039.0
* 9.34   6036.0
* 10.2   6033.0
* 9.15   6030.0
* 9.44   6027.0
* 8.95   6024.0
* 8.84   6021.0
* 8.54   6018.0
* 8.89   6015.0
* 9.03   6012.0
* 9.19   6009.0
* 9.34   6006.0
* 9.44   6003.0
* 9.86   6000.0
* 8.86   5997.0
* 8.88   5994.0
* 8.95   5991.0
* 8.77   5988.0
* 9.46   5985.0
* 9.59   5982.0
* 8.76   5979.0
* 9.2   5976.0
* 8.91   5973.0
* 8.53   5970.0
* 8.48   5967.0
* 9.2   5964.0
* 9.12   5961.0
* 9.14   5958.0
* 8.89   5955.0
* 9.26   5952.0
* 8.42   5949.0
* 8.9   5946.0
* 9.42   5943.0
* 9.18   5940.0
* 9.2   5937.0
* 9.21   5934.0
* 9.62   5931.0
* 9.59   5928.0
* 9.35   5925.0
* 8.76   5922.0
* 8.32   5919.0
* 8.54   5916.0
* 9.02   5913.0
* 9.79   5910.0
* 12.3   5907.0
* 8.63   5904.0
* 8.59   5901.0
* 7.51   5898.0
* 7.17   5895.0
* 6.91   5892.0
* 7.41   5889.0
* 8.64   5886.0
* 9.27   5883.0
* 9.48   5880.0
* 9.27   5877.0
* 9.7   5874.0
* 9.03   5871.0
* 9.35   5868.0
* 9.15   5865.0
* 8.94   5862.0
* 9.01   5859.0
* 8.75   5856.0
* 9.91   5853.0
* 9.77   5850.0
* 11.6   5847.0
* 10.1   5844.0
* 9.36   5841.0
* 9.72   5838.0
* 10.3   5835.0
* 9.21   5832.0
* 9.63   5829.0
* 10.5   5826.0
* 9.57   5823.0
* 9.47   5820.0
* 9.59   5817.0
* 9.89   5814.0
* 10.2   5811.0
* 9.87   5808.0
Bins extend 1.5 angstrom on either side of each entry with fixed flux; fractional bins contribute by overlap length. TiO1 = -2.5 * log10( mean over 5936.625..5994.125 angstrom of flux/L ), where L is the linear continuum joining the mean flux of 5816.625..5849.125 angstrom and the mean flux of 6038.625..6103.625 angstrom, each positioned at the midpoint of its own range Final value 0.08 mag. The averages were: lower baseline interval 9.92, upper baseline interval 9.5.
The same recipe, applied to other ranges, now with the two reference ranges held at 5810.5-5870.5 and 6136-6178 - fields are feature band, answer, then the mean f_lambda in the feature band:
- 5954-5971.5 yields 0.05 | 8.89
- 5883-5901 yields 0.22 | 7.76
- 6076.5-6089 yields -0.11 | 9.9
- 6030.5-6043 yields -0.06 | 9.62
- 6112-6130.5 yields -0.03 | 9.09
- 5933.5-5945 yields 0.02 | 9.24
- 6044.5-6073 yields -0.04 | 9.36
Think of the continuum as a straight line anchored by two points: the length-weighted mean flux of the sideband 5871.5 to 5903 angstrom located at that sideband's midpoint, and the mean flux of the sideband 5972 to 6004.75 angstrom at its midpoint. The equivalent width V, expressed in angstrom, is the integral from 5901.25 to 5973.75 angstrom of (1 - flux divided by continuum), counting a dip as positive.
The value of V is -3.1 angstrom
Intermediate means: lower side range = 8.42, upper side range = 9.16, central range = 9.15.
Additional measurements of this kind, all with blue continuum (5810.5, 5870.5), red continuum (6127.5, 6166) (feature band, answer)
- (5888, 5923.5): 3.5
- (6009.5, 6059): 0.2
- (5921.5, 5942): 0.4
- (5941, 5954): 0.6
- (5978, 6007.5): 0.5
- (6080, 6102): -1.4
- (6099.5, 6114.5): 0.0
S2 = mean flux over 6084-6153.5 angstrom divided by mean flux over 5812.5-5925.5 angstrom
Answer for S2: 1.00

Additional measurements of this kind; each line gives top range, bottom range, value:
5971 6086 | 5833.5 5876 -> 0.97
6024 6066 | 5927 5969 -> 1.03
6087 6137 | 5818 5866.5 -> 0.96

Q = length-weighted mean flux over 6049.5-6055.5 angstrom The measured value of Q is 9.08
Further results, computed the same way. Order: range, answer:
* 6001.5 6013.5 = 9.25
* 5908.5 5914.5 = 9.4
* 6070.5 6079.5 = 9.6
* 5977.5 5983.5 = 9.17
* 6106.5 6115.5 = 9.21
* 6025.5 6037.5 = 9.53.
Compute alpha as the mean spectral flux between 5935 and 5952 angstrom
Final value 9.05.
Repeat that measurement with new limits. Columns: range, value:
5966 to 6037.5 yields 9.11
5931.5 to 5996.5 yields 9.03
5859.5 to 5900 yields 8.61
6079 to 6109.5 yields 9.55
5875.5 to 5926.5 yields 8.76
